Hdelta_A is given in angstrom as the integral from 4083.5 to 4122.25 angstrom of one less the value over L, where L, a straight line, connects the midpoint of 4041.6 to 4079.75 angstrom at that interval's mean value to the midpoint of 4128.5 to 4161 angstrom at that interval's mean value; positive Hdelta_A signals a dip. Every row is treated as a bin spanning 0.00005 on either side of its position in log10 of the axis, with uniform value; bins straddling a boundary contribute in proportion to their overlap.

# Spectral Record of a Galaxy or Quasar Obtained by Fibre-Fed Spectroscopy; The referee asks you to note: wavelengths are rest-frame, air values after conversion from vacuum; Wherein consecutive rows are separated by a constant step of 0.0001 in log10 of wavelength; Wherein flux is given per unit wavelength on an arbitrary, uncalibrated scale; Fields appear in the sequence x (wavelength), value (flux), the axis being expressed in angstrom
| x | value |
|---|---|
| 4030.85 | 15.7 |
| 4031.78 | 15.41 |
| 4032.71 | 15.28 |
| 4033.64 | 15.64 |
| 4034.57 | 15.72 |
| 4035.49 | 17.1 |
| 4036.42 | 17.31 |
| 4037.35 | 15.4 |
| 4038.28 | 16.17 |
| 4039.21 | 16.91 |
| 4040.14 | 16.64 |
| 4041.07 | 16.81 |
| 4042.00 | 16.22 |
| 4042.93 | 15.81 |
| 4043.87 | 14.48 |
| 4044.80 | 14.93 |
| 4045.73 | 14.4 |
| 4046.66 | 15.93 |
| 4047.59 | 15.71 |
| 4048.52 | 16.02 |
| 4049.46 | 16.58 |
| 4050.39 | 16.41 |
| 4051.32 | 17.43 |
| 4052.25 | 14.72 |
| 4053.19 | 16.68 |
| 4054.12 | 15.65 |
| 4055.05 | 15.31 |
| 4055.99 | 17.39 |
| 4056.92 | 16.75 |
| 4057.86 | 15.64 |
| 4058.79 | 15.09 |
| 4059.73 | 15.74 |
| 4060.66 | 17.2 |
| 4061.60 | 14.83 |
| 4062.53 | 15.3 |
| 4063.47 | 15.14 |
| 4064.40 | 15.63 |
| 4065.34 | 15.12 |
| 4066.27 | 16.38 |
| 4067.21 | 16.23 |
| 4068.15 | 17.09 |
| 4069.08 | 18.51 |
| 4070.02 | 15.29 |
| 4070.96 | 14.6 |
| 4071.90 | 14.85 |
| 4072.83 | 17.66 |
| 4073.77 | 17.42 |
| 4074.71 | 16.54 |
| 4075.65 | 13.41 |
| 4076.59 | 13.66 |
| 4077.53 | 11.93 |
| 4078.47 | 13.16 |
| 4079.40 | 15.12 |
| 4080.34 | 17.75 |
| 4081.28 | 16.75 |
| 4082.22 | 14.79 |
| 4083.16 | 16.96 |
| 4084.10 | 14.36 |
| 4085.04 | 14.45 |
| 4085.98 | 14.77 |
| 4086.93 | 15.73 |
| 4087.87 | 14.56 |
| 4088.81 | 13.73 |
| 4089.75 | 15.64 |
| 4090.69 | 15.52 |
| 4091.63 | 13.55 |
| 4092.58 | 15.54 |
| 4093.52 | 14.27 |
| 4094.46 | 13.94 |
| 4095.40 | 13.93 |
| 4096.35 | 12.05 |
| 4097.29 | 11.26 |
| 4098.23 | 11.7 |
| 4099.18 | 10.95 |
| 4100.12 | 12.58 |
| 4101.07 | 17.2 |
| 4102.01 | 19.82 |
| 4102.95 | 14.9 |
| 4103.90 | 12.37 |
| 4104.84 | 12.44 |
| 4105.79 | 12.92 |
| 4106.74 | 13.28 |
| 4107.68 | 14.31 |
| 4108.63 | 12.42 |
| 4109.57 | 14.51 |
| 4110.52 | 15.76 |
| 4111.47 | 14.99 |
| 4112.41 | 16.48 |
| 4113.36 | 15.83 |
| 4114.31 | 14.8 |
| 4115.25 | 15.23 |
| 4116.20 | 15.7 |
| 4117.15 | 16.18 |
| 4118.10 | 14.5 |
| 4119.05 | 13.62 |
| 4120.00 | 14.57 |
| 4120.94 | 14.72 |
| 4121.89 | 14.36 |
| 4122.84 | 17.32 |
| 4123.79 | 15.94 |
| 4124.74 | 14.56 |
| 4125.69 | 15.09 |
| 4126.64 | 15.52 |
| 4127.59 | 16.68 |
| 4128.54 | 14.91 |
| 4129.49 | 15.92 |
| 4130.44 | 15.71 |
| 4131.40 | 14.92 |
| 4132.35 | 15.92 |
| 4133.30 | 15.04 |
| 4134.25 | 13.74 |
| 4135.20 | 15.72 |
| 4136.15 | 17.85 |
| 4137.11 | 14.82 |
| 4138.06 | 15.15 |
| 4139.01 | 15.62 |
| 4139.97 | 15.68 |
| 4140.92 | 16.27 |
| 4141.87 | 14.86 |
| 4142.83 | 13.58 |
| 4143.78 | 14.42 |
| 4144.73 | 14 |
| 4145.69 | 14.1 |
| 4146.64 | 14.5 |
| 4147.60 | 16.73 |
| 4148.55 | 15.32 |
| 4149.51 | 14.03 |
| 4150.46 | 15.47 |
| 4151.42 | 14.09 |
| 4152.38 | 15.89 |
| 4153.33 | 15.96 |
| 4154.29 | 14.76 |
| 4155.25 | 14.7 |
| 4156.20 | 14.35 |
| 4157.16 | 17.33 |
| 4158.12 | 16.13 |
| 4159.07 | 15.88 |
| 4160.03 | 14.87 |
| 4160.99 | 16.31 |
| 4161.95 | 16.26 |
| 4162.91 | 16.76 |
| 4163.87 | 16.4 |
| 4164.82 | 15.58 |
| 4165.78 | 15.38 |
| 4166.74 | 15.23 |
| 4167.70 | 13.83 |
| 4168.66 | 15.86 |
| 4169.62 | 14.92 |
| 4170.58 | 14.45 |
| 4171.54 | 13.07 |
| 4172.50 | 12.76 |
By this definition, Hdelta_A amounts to 2.7 angstrom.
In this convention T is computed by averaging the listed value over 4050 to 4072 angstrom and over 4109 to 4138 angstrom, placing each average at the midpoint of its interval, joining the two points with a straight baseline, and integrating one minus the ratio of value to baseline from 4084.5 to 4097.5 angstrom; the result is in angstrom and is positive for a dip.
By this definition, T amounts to 1.17 angstrom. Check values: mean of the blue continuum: 16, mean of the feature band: 14.3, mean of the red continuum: 15.4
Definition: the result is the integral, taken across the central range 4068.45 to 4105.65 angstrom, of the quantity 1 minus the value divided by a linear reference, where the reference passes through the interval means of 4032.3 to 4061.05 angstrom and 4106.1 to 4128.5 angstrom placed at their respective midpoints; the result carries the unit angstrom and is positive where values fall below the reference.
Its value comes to 1.9 angstrom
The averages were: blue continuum 16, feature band 14.7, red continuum 15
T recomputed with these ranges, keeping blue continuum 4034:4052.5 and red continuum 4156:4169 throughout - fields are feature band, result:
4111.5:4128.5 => 0.6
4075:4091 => 1.1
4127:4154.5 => 1.0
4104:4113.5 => 1.0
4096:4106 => 1.5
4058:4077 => 0.2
